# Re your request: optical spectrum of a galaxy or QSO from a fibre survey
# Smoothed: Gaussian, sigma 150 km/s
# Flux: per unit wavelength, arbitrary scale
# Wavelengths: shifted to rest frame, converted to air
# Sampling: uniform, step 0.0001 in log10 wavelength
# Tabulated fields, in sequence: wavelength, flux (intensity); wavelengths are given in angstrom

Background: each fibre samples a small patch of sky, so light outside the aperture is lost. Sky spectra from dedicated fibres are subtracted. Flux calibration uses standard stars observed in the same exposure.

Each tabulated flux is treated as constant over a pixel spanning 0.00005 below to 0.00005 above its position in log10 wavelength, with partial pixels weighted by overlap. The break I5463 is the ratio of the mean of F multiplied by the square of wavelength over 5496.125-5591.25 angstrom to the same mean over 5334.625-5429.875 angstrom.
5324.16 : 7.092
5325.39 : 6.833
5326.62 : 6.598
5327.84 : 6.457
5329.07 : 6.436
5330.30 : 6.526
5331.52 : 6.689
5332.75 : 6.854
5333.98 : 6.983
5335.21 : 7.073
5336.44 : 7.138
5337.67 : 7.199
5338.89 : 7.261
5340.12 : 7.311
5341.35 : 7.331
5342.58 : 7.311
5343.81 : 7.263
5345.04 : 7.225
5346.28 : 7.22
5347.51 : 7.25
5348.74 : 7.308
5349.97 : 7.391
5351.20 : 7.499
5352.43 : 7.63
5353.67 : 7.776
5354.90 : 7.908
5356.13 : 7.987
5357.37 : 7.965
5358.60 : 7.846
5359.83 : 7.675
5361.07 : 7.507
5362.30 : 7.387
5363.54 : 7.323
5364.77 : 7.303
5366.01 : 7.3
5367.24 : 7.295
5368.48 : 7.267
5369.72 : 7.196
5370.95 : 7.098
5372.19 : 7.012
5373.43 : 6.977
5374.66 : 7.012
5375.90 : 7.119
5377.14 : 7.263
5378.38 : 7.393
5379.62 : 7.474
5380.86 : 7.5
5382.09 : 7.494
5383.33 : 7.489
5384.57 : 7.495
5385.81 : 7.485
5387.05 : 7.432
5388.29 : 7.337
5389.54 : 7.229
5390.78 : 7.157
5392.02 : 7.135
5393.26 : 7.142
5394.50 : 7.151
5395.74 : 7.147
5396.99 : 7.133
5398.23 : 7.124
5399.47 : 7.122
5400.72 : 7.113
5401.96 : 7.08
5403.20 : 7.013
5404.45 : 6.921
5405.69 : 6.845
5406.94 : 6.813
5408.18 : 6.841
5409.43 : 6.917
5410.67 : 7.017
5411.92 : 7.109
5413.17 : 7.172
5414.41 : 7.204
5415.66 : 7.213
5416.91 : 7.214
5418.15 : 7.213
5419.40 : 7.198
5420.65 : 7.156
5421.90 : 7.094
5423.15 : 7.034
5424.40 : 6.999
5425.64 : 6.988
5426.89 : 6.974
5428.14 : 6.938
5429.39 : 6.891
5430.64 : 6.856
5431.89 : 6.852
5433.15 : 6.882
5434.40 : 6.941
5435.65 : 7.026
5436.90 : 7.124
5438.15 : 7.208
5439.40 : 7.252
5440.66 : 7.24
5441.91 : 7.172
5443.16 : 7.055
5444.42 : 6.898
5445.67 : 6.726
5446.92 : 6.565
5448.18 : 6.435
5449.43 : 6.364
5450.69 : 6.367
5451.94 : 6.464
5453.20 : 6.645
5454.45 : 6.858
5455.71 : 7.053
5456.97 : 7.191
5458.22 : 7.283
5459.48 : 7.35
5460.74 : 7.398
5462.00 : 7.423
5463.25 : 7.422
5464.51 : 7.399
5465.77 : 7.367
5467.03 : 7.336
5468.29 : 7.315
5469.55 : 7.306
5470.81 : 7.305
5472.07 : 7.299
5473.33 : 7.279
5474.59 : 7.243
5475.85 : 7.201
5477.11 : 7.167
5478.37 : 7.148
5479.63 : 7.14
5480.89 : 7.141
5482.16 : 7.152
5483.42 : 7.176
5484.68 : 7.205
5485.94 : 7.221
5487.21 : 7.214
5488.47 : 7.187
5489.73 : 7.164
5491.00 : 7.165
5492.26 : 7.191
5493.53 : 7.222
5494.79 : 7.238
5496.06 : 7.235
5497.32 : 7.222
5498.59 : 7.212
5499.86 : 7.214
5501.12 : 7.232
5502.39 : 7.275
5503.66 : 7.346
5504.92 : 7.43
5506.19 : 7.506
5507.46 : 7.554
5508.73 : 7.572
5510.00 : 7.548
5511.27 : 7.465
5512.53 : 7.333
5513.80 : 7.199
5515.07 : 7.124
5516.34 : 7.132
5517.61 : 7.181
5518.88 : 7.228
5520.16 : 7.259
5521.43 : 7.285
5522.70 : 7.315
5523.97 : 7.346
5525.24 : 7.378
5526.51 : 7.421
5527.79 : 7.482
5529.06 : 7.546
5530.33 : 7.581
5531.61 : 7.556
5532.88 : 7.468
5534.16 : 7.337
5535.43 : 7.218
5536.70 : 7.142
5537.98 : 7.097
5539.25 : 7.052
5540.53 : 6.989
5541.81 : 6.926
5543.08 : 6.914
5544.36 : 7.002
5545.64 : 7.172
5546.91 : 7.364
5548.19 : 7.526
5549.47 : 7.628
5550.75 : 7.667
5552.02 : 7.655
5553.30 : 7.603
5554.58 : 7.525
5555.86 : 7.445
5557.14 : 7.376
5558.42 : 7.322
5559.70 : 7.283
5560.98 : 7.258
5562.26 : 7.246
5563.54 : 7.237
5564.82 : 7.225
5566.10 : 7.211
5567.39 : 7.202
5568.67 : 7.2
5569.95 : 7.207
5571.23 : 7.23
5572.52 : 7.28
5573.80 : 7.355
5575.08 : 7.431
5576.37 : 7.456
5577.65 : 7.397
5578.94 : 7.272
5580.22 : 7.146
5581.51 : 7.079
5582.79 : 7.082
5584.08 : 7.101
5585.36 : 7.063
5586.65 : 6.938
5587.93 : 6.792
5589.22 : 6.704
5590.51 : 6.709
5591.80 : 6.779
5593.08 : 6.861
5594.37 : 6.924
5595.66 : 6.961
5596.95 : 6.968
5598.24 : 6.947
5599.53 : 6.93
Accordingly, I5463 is 1.07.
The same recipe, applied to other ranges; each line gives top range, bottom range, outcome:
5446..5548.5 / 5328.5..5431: 1.04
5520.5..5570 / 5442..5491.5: 1.06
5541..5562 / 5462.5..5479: 1.04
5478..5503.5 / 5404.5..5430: 1.05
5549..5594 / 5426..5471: 1.08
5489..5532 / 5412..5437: 1.07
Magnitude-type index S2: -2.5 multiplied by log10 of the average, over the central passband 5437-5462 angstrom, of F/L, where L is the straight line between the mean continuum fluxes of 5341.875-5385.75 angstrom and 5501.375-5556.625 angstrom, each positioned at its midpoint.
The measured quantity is 0.07 mag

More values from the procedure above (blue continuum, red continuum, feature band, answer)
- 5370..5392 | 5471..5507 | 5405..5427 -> 0.03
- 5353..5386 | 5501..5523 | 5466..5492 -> 0.02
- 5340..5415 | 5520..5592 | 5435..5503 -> 0.02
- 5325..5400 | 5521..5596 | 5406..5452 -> 0.04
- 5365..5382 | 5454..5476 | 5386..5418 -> 0.02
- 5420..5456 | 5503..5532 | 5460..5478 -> -0.03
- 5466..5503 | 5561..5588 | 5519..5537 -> -0.02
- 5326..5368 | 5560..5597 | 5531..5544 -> 0.00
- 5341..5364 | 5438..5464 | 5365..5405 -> 0.02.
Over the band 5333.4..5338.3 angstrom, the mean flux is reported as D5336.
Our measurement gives 7.11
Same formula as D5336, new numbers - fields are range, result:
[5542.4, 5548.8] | 7.2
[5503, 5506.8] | 7.43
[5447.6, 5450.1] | 6.4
